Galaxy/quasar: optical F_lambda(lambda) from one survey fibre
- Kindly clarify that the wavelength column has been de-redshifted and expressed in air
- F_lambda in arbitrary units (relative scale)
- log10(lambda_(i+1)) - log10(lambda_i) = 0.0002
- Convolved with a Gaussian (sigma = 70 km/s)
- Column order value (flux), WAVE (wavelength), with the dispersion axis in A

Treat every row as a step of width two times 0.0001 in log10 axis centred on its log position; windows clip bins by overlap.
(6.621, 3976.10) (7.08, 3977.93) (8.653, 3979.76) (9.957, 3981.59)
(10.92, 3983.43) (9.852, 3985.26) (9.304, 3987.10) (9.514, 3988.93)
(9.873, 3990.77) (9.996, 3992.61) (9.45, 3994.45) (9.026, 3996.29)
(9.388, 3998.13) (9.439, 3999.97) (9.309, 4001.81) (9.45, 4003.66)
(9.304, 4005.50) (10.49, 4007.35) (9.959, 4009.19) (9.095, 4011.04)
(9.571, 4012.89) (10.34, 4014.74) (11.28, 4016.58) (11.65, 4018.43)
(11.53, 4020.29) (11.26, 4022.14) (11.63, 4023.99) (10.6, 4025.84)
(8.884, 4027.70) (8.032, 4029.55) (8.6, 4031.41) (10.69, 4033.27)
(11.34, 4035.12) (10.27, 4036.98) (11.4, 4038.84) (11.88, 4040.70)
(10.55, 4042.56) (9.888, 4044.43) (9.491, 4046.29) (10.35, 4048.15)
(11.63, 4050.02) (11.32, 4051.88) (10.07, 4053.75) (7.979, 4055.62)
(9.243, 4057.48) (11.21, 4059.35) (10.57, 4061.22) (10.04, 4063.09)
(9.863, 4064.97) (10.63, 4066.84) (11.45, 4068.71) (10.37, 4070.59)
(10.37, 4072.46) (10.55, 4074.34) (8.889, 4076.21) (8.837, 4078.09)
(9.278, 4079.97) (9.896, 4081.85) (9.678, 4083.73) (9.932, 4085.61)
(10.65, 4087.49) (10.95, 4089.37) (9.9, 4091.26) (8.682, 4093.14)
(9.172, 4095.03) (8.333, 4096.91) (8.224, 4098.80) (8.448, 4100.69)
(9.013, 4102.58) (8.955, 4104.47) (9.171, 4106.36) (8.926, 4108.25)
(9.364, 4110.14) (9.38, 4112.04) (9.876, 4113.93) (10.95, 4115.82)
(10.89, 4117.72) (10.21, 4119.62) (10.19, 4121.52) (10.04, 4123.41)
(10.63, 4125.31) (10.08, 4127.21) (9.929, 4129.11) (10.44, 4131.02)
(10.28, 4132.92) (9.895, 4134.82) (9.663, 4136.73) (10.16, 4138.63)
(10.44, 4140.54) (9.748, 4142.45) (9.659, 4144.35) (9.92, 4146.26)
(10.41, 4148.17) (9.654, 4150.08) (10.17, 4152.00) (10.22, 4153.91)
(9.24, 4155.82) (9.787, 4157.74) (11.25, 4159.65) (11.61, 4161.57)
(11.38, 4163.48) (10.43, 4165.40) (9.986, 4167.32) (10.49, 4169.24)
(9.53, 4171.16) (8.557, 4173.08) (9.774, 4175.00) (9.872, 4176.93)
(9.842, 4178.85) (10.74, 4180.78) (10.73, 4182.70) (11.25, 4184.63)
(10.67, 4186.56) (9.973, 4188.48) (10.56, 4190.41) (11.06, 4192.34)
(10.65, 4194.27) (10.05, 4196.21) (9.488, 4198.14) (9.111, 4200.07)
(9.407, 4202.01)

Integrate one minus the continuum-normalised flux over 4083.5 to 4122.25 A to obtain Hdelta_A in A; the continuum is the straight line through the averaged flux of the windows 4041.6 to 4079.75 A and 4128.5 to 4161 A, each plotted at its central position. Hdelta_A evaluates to 2.1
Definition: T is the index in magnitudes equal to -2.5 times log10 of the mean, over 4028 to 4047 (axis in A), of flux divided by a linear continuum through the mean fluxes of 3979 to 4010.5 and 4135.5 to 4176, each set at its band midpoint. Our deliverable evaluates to -0.05 mag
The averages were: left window 9.64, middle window 10.2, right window 10.1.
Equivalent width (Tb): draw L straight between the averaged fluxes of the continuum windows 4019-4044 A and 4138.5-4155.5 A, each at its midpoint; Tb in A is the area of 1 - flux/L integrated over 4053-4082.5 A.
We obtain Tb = 1.1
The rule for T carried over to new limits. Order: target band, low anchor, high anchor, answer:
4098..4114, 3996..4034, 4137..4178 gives 0.121 mag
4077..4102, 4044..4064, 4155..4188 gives 0.093 mag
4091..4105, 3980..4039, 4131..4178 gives 0.147 mag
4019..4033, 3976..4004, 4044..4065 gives -0.039 mag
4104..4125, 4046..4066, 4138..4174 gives 0.032 mag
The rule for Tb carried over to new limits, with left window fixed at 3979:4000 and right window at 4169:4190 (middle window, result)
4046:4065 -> -0.8 A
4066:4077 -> -0.6 A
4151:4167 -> -0.7 A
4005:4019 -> -0.7 A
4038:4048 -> -0.9 A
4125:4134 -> -0.2 A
